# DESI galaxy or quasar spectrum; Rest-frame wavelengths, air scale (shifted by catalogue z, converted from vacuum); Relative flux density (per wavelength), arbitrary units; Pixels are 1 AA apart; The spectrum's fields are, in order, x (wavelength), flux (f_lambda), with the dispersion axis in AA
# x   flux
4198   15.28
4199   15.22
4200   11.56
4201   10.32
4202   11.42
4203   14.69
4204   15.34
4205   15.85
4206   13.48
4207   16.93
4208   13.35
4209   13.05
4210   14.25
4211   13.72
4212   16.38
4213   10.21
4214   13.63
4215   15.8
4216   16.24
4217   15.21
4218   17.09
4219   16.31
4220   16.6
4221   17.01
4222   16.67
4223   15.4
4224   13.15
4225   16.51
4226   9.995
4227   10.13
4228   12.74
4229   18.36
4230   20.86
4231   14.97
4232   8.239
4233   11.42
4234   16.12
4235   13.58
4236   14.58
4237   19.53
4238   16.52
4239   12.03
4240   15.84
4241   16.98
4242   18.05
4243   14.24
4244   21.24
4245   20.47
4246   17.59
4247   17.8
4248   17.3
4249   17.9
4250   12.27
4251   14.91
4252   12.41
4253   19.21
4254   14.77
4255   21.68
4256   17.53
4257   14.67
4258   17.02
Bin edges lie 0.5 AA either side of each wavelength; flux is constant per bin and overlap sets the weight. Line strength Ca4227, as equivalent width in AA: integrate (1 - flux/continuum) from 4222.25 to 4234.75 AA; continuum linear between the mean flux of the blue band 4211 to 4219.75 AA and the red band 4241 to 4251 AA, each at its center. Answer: 1.5 AA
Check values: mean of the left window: 15.1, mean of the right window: 17.3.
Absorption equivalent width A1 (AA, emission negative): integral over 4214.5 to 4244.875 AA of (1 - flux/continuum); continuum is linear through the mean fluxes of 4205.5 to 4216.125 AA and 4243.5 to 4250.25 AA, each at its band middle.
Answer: 1.34 AA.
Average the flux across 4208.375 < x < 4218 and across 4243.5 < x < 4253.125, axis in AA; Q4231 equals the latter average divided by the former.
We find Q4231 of 1.2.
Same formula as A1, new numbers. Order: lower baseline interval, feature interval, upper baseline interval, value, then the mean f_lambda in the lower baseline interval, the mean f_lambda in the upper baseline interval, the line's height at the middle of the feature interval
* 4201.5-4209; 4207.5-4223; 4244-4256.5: -0.06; 14.3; 17.2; 15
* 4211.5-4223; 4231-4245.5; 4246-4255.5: 0.51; 15.6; 16.5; 16.2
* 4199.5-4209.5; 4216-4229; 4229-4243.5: -0.34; 13.6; 15.3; 14.6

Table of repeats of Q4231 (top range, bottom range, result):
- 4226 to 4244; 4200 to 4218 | 1.06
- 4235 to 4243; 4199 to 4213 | 1.16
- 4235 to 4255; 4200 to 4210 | 1.21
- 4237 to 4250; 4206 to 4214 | 1.23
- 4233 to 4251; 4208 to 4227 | 1.12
